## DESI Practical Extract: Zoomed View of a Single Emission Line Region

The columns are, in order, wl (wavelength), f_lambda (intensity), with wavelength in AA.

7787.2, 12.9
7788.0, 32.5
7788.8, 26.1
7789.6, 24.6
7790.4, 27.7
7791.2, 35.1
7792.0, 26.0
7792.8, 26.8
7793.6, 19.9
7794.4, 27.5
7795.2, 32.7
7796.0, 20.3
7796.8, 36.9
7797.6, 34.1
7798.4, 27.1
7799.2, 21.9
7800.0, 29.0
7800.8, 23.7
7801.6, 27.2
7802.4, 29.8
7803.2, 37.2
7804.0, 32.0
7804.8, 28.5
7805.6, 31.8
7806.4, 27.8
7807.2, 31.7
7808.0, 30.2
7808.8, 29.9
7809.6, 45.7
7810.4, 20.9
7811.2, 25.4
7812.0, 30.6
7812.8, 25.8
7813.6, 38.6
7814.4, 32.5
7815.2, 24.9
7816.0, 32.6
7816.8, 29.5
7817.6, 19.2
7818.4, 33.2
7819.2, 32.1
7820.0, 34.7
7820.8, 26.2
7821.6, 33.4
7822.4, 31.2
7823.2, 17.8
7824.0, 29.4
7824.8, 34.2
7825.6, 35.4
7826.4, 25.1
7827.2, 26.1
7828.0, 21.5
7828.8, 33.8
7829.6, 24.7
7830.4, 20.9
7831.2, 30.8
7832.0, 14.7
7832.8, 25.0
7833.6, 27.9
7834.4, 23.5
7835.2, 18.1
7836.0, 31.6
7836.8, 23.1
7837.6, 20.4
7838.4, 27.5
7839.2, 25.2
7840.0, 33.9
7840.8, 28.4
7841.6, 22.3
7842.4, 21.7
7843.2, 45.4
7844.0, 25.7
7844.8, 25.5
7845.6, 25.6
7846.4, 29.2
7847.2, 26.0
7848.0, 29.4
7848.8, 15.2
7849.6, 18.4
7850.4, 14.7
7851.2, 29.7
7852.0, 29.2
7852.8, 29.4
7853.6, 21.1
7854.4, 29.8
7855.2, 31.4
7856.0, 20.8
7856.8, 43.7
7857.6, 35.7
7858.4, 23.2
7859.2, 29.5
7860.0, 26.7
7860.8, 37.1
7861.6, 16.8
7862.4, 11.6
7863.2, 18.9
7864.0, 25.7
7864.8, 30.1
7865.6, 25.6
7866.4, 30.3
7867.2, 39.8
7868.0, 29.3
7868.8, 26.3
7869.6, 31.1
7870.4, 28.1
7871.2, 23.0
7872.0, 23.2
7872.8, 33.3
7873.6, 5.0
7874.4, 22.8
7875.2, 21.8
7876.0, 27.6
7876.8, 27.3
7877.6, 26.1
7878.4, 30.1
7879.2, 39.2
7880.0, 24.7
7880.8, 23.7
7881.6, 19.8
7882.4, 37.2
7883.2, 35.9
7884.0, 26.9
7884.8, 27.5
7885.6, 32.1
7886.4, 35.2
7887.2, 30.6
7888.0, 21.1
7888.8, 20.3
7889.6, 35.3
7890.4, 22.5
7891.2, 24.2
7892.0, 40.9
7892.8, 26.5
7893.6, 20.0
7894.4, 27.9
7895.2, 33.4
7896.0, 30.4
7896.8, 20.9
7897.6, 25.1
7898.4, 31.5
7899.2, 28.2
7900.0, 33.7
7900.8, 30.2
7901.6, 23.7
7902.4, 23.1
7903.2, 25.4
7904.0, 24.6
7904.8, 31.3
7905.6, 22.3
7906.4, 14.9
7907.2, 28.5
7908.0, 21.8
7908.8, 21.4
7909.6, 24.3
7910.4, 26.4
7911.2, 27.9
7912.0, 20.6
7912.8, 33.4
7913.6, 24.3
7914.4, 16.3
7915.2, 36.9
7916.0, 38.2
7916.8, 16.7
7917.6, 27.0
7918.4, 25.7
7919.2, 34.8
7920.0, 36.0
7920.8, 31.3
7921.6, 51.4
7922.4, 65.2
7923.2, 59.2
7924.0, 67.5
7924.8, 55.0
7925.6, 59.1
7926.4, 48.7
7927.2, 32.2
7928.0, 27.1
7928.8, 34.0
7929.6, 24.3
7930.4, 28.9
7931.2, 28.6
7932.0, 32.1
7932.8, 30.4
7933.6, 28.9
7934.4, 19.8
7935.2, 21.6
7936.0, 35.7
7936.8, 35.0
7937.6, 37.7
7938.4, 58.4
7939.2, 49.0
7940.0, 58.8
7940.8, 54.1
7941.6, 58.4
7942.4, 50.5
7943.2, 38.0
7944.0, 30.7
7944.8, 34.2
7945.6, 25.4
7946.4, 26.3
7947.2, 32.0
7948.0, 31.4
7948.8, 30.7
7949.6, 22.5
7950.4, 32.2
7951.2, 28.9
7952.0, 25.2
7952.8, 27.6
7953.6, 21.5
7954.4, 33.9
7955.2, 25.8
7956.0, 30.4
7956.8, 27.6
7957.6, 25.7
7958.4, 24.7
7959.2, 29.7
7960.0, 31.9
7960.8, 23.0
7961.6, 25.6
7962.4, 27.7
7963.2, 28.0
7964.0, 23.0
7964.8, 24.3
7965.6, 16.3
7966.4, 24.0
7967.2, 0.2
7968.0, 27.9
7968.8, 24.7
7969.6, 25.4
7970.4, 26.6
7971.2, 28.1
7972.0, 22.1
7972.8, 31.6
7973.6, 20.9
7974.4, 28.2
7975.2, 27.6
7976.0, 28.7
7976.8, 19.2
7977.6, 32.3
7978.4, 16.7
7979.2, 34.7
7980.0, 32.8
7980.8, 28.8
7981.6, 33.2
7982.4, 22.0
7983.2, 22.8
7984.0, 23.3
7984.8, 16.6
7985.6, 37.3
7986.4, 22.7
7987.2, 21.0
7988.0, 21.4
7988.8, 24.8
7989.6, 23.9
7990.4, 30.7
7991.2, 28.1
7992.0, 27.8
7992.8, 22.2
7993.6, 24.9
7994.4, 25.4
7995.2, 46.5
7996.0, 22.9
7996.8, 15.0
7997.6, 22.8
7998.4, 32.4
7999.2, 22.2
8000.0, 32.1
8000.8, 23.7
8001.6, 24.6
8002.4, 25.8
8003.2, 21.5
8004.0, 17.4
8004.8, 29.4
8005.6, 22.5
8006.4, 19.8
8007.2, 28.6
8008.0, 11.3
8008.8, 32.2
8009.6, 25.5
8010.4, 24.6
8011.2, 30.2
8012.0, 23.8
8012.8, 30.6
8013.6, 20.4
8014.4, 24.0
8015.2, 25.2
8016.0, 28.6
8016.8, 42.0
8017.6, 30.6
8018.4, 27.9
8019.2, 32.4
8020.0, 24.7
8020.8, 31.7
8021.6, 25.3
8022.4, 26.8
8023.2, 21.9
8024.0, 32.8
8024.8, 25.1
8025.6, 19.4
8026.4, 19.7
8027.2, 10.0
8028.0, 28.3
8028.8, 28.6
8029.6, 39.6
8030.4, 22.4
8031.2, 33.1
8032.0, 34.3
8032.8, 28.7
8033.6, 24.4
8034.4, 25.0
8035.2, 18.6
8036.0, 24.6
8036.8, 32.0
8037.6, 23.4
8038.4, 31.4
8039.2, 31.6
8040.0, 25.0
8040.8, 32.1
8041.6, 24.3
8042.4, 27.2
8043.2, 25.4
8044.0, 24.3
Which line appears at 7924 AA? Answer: [S II]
